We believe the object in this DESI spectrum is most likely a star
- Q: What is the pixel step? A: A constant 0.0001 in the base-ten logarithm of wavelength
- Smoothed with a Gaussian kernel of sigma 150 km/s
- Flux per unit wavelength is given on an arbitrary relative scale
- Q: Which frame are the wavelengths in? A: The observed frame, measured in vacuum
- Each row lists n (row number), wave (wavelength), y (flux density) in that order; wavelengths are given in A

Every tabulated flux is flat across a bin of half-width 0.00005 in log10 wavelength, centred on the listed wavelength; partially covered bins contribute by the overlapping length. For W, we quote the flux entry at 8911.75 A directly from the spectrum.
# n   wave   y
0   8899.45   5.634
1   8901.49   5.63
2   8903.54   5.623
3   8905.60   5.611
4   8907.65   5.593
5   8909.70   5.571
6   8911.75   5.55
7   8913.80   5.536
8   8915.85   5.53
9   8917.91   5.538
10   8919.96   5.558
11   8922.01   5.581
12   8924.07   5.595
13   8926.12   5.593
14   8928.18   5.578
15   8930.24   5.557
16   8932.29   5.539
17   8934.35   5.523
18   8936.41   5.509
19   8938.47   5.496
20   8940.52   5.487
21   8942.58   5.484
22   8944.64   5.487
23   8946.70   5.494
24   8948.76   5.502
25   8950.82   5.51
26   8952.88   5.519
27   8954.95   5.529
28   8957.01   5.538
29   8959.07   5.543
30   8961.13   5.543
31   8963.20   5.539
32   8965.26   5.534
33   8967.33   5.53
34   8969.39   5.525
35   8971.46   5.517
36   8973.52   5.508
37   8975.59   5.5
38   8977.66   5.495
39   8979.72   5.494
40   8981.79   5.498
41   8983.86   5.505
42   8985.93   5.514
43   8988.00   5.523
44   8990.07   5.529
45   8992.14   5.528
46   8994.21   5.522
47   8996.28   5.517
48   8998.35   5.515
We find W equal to 5.55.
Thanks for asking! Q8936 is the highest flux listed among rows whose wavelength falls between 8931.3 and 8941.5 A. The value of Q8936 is 5.539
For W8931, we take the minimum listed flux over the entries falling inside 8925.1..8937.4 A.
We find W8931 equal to 5.509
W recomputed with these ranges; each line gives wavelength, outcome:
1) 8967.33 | 5.53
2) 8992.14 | 5.528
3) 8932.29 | 5.539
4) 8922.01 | 5.581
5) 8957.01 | 5.538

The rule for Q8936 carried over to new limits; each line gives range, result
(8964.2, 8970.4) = 5.534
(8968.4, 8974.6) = 5.525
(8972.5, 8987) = 5.514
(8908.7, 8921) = 5.571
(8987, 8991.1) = 5.529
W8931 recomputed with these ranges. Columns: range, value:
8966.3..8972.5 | 5.517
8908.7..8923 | 5.53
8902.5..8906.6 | 5.611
